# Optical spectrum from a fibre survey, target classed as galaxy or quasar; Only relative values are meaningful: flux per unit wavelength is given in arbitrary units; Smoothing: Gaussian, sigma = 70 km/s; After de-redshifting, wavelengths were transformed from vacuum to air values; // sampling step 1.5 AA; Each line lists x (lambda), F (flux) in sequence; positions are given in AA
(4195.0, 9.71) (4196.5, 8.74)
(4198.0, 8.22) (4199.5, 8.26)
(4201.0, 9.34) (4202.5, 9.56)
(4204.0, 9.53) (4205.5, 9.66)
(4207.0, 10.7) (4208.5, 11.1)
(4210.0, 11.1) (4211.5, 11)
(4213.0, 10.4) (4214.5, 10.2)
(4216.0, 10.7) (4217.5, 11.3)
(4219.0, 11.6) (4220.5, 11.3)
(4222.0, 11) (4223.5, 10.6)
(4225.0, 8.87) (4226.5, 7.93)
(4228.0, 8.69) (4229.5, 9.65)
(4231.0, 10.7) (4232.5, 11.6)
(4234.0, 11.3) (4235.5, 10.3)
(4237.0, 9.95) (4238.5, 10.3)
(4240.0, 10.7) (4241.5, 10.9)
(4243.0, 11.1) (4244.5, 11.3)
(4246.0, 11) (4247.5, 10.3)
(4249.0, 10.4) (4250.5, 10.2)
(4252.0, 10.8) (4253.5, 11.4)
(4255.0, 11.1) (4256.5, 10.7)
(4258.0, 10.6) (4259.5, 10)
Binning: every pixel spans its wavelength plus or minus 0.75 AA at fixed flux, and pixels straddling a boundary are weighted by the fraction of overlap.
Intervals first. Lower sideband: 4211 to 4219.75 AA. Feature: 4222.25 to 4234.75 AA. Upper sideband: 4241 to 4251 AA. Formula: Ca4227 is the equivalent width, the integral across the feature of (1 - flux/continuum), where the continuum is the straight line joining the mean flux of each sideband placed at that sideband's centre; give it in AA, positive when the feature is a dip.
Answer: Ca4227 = 1.0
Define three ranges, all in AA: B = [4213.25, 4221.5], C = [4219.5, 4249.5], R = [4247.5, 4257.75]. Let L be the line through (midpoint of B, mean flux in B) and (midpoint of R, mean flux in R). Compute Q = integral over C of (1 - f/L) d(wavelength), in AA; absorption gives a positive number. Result 1.2 AA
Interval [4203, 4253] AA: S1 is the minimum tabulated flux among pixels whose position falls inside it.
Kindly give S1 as 7.93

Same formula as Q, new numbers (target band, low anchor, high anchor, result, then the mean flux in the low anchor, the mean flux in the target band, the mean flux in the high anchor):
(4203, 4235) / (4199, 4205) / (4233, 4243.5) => -1.72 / 9.23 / 10.4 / 10.7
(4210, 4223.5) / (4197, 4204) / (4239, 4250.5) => -1.88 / 8.91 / 10.9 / 10.8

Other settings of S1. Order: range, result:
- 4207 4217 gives 10.2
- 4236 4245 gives 9.95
